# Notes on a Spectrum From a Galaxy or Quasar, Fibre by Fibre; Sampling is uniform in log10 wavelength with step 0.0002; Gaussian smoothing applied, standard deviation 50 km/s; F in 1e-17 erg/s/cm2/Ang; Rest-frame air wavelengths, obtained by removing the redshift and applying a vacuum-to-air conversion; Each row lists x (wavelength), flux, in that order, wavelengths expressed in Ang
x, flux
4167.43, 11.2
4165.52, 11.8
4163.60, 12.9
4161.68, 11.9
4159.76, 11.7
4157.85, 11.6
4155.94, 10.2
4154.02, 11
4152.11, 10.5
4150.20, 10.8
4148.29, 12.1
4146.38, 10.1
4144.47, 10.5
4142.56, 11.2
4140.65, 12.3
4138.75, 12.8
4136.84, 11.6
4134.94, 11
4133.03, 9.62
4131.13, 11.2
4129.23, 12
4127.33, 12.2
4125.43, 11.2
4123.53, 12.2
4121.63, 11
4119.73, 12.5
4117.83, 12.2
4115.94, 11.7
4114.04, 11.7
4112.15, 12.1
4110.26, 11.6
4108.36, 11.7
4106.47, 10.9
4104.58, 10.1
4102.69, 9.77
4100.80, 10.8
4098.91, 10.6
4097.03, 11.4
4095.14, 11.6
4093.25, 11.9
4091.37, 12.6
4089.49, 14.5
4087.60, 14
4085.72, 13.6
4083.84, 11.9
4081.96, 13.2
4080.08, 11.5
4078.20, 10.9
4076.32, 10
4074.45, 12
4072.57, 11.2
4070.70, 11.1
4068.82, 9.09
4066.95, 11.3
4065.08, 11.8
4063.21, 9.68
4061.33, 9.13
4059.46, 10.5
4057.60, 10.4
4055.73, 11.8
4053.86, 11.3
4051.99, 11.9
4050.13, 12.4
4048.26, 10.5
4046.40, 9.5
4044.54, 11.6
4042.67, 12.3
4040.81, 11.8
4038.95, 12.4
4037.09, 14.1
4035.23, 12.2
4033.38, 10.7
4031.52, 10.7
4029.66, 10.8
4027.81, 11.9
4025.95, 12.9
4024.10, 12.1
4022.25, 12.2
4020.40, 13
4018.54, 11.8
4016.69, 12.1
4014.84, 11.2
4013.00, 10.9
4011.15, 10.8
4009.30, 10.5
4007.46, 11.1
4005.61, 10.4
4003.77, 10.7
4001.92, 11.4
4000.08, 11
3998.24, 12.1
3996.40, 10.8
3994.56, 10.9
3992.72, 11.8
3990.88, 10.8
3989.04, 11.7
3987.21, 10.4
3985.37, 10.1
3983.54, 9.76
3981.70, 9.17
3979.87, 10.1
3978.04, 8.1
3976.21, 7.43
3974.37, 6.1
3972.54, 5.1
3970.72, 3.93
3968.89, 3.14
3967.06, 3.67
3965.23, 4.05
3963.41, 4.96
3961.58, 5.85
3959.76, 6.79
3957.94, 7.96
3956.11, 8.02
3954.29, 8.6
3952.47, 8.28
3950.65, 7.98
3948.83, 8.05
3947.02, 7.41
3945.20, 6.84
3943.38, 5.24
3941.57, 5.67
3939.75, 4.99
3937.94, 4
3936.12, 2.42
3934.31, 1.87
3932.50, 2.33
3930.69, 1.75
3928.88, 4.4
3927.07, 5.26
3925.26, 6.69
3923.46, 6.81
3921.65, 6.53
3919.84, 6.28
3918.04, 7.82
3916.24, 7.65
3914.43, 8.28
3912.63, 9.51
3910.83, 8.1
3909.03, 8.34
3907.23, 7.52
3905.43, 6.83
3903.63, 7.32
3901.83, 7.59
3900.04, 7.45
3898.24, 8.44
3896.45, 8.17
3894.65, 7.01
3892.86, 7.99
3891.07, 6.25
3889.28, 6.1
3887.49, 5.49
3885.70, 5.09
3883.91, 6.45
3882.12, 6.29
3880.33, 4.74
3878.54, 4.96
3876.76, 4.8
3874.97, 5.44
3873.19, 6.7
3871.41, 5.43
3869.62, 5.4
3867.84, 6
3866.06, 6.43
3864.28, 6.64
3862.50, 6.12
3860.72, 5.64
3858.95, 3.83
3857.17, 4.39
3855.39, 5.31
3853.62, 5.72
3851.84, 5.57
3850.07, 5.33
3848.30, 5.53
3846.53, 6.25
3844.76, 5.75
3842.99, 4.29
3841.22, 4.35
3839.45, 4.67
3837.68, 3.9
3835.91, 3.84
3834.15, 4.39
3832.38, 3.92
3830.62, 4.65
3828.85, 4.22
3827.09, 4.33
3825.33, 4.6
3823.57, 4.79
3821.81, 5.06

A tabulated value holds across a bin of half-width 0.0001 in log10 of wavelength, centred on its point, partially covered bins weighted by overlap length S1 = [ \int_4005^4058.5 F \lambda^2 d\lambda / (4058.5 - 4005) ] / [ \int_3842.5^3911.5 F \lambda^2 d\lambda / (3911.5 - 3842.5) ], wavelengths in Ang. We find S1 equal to 2.0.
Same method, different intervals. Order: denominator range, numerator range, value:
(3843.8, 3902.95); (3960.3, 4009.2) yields 1.53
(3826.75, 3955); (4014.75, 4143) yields 2.16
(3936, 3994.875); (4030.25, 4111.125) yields 1.65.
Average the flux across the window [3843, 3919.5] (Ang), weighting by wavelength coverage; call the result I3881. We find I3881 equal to 6.4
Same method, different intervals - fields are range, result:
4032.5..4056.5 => 11.7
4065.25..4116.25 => 11.6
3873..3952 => 6.25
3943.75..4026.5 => 9.13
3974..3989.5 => 9.24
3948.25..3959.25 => 8.1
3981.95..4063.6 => 11.3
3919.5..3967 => 5.69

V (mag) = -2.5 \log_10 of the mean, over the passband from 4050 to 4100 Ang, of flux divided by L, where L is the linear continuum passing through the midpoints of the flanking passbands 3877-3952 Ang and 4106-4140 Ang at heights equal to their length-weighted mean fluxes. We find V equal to -0.11 mag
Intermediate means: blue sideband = 6.29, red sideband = 11.6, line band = 11.5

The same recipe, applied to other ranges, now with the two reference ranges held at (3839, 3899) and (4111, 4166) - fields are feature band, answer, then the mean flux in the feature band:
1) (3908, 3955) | 0.15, 6.19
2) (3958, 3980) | 0.36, 5.7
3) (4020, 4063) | -0.22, 11.5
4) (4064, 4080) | -0.09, 10.9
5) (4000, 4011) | -0.24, 10.8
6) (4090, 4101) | -0.10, 11.7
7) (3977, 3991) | -0.21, 9.95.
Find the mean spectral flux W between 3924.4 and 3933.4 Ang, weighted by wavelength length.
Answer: 4.07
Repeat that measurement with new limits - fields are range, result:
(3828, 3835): 4.29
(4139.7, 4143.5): 11.8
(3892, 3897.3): 7.71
